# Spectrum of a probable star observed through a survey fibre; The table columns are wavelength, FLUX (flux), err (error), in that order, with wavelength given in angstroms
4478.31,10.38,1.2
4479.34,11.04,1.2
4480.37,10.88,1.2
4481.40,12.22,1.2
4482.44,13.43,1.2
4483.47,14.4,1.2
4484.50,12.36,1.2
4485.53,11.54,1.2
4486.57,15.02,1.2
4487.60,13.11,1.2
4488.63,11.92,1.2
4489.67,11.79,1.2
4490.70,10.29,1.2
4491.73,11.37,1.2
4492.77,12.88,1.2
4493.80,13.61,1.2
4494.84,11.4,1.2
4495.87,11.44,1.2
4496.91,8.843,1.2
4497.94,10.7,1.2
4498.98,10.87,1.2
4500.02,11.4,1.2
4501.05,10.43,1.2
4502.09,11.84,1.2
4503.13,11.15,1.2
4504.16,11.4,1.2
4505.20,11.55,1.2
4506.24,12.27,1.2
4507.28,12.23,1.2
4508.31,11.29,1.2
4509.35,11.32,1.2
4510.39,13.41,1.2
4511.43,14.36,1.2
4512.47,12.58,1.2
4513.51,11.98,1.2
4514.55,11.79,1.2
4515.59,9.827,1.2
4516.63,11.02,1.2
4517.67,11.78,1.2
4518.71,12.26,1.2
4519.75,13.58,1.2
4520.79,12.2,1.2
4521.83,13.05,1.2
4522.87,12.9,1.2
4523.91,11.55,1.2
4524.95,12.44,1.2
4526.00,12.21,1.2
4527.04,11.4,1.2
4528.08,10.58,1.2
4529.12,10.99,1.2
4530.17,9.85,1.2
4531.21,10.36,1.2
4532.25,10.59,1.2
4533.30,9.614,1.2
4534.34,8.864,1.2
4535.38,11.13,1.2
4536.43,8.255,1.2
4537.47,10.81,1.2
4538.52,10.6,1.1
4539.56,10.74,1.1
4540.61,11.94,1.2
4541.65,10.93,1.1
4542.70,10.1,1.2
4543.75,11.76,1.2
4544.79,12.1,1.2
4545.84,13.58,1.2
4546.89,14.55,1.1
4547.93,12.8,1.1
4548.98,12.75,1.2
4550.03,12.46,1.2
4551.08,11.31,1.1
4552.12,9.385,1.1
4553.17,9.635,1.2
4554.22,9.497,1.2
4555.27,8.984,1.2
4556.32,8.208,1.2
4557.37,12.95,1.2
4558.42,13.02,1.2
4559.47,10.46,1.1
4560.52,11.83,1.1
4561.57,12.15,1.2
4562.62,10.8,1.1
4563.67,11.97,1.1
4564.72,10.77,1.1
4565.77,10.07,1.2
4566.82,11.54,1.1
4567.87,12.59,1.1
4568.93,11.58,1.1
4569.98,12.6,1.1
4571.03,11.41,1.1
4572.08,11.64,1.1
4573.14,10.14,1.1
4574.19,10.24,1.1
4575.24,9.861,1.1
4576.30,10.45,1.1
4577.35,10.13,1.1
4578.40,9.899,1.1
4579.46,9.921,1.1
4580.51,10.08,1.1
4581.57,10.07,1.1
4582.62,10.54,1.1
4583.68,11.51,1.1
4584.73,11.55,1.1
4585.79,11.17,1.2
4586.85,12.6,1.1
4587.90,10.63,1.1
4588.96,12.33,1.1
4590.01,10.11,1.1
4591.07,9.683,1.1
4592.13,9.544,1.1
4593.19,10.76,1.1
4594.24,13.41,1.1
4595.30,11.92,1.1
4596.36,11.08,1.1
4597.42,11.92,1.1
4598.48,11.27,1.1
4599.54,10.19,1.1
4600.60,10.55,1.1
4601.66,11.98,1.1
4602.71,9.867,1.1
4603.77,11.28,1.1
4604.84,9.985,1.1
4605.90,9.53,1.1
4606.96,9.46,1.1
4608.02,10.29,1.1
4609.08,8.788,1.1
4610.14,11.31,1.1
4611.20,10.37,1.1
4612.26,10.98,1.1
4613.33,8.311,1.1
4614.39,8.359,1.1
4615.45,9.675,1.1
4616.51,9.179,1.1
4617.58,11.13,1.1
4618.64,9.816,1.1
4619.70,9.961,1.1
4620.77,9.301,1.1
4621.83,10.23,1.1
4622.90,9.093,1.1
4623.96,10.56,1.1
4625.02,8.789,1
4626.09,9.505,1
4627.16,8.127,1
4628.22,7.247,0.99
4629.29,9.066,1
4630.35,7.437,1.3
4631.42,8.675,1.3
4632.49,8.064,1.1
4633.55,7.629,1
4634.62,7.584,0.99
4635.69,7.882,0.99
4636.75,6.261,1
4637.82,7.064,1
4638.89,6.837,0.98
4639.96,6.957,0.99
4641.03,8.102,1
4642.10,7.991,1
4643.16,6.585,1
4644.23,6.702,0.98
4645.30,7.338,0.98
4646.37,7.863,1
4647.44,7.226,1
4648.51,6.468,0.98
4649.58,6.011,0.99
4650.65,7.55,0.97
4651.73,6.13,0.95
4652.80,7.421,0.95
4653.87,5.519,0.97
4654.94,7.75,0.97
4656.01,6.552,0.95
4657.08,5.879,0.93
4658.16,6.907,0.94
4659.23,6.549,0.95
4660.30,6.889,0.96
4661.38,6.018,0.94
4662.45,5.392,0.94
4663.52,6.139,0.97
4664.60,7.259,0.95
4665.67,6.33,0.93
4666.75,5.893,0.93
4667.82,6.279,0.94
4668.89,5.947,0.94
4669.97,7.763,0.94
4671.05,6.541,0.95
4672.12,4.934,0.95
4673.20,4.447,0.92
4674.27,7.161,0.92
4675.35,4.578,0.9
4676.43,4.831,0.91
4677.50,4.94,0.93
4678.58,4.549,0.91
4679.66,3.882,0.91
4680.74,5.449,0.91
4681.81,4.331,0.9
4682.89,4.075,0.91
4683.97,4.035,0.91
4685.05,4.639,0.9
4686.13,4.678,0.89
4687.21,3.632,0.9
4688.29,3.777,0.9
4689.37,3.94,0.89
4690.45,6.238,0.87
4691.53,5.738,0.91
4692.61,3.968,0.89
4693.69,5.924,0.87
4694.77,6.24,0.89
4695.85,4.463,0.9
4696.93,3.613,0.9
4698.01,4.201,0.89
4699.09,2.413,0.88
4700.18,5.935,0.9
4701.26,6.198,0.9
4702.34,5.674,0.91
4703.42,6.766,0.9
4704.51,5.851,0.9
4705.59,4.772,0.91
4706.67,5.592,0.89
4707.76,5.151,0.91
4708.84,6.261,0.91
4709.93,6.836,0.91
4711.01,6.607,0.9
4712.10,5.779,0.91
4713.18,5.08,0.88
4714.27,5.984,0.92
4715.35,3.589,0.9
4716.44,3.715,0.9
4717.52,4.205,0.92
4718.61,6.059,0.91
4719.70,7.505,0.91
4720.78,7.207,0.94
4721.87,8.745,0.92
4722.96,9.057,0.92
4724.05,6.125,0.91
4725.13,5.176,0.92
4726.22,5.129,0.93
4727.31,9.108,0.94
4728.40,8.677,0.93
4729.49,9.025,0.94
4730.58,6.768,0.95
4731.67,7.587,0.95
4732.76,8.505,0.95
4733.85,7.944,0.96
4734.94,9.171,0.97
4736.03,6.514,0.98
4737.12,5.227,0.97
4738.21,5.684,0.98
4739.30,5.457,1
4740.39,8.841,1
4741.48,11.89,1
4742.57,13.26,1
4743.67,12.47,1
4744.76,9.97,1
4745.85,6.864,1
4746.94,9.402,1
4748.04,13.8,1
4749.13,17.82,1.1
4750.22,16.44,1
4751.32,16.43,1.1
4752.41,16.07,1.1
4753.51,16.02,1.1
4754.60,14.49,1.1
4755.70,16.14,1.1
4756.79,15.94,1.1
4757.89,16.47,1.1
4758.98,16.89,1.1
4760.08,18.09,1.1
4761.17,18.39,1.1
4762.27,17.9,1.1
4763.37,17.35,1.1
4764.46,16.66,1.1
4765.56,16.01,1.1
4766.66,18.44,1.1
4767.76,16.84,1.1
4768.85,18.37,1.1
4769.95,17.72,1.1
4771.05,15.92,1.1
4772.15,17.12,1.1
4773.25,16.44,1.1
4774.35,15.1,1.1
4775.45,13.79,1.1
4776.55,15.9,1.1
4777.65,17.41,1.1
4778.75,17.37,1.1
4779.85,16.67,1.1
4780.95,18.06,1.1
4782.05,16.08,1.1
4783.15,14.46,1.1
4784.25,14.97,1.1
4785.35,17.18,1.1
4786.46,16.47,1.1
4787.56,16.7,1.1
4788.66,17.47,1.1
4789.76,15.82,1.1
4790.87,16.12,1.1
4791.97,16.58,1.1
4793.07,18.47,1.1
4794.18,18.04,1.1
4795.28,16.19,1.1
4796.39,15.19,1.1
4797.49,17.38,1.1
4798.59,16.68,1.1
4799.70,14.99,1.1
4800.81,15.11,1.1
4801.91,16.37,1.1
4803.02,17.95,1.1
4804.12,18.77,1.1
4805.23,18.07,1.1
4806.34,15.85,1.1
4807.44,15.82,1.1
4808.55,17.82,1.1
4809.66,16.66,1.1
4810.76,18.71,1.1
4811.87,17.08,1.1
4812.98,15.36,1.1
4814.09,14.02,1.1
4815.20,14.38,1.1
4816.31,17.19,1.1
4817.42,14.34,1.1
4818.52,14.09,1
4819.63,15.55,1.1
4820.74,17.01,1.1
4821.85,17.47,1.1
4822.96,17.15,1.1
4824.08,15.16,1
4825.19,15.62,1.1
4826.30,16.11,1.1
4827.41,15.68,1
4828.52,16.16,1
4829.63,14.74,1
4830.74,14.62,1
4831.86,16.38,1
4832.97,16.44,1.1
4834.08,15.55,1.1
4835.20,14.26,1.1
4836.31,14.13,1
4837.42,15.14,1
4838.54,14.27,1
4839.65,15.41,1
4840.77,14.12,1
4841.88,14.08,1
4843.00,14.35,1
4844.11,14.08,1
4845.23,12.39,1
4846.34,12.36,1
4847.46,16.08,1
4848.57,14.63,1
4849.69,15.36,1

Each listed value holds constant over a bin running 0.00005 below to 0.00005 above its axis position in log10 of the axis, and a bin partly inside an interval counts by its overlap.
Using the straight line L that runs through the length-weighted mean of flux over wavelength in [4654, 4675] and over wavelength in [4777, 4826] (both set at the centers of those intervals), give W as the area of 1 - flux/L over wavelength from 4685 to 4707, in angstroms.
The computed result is 9.38 angstroms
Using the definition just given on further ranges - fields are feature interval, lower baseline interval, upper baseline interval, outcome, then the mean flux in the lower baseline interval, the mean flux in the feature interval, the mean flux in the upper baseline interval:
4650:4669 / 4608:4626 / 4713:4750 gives 5.54 angstroms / 9.75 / 6.48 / 8.1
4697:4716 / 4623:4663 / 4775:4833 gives 9.57 angstroms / 7.33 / 5.4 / 16.3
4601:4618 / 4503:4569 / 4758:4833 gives 3.74 angstroms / 11.4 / 10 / 16.5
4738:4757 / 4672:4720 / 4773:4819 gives -2.90 angstroms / 5.06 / 12.7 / 16.4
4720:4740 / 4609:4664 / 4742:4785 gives 9.31 angstroms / 7.94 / 7.3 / 15.7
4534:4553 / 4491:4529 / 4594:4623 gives -0.08 angstroms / 11.8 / 11.3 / 10.3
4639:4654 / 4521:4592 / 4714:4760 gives 4.96 angstroms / 11.1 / 7.02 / 9.91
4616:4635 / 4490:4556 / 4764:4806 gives 6.31 angstroms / 11.4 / 8.97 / 16.6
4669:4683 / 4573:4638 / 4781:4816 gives 8.03 angstroms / 9.92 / 5.25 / 16.5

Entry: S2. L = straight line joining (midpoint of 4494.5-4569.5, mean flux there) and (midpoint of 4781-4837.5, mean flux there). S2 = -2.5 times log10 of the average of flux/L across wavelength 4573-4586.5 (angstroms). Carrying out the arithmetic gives 0.17 mag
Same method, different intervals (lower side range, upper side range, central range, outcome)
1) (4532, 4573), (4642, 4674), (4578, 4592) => -0.11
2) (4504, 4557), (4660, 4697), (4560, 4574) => -0.16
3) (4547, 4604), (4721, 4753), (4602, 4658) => 0.25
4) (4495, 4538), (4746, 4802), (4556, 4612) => 0.16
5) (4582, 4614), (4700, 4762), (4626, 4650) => 0.35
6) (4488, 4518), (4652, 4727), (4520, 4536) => -0.04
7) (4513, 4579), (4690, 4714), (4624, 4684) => 0.10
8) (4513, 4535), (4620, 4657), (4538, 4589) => -0.11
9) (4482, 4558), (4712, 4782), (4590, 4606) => 0.08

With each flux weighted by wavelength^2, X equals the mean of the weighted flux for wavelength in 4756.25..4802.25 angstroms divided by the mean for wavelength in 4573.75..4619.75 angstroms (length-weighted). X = 1.7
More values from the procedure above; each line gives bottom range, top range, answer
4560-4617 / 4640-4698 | 0.56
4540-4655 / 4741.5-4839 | 1.75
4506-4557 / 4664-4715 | 0.50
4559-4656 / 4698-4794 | 1.29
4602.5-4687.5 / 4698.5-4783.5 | 1.57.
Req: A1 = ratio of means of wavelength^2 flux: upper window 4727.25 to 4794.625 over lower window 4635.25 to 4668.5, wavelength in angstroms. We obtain 2.2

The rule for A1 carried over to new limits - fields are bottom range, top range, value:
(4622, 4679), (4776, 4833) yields 2.51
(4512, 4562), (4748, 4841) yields 1.61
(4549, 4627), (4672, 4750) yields 0.65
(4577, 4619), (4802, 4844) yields 1.65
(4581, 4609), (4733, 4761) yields 1.21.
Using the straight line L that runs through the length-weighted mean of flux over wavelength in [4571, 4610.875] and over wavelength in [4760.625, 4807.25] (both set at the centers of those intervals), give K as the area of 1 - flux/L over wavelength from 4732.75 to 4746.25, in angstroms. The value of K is 5.92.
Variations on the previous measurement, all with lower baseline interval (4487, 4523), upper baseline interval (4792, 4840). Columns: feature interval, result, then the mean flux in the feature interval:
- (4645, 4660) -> 7.64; 6.79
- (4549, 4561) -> 1.65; 10.8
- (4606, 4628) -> 6.15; 9.63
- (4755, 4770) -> -1.79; 17.2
